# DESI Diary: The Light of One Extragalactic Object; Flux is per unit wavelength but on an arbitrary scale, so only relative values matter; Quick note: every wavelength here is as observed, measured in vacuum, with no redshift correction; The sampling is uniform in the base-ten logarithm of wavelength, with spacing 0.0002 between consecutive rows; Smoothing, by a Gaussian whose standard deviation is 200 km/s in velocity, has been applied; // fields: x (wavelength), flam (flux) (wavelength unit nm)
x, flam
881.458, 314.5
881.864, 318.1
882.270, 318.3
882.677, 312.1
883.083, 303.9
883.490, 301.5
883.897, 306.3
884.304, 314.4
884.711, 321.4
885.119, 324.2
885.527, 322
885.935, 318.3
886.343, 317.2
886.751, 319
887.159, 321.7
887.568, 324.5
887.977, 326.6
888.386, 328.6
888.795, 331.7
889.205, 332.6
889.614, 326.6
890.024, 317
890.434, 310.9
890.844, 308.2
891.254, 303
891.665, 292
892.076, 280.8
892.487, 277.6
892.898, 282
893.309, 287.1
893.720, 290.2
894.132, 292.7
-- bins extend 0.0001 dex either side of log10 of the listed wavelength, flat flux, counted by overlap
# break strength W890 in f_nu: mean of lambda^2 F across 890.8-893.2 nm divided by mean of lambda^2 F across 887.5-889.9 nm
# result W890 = 0.9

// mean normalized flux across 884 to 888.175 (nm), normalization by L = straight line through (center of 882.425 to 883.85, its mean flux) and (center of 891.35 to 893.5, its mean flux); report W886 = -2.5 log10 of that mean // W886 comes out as -0.07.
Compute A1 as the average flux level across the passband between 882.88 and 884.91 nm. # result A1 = 310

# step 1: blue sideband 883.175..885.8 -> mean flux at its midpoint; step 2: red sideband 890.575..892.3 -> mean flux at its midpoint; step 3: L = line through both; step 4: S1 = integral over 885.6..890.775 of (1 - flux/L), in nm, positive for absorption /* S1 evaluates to -0.30 nm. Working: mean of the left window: 315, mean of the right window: 296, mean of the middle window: 323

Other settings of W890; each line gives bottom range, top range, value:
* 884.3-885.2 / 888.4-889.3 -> 1.04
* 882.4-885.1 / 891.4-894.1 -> 0.94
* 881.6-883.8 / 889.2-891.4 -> 1.03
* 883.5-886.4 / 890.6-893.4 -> 0.93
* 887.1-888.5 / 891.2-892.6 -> 0.89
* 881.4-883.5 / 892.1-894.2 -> 0.94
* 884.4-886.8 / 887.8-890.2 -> 1.03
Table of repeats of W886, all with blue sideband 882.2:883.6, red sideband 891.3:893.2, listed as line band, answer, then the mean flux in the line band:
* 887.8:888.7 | -0.12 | 328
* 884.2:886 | -0.06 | 320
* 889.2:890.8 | -0.10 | 319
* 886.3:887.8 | -0.08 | 321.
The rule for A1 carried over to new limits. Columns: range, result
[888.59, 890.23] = 327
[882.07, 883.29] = 311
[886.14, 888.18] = 322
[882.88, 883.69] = 303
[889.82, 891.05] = 312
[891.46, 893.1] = 283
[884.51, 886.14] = 321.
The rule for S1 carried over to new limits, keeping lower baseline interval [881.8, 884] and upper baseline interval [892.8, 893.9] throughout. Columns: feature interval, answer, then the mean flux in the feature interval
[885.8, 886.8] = -0.052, 318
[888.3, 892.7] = -0.240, 309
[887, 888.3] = -0.110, 325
